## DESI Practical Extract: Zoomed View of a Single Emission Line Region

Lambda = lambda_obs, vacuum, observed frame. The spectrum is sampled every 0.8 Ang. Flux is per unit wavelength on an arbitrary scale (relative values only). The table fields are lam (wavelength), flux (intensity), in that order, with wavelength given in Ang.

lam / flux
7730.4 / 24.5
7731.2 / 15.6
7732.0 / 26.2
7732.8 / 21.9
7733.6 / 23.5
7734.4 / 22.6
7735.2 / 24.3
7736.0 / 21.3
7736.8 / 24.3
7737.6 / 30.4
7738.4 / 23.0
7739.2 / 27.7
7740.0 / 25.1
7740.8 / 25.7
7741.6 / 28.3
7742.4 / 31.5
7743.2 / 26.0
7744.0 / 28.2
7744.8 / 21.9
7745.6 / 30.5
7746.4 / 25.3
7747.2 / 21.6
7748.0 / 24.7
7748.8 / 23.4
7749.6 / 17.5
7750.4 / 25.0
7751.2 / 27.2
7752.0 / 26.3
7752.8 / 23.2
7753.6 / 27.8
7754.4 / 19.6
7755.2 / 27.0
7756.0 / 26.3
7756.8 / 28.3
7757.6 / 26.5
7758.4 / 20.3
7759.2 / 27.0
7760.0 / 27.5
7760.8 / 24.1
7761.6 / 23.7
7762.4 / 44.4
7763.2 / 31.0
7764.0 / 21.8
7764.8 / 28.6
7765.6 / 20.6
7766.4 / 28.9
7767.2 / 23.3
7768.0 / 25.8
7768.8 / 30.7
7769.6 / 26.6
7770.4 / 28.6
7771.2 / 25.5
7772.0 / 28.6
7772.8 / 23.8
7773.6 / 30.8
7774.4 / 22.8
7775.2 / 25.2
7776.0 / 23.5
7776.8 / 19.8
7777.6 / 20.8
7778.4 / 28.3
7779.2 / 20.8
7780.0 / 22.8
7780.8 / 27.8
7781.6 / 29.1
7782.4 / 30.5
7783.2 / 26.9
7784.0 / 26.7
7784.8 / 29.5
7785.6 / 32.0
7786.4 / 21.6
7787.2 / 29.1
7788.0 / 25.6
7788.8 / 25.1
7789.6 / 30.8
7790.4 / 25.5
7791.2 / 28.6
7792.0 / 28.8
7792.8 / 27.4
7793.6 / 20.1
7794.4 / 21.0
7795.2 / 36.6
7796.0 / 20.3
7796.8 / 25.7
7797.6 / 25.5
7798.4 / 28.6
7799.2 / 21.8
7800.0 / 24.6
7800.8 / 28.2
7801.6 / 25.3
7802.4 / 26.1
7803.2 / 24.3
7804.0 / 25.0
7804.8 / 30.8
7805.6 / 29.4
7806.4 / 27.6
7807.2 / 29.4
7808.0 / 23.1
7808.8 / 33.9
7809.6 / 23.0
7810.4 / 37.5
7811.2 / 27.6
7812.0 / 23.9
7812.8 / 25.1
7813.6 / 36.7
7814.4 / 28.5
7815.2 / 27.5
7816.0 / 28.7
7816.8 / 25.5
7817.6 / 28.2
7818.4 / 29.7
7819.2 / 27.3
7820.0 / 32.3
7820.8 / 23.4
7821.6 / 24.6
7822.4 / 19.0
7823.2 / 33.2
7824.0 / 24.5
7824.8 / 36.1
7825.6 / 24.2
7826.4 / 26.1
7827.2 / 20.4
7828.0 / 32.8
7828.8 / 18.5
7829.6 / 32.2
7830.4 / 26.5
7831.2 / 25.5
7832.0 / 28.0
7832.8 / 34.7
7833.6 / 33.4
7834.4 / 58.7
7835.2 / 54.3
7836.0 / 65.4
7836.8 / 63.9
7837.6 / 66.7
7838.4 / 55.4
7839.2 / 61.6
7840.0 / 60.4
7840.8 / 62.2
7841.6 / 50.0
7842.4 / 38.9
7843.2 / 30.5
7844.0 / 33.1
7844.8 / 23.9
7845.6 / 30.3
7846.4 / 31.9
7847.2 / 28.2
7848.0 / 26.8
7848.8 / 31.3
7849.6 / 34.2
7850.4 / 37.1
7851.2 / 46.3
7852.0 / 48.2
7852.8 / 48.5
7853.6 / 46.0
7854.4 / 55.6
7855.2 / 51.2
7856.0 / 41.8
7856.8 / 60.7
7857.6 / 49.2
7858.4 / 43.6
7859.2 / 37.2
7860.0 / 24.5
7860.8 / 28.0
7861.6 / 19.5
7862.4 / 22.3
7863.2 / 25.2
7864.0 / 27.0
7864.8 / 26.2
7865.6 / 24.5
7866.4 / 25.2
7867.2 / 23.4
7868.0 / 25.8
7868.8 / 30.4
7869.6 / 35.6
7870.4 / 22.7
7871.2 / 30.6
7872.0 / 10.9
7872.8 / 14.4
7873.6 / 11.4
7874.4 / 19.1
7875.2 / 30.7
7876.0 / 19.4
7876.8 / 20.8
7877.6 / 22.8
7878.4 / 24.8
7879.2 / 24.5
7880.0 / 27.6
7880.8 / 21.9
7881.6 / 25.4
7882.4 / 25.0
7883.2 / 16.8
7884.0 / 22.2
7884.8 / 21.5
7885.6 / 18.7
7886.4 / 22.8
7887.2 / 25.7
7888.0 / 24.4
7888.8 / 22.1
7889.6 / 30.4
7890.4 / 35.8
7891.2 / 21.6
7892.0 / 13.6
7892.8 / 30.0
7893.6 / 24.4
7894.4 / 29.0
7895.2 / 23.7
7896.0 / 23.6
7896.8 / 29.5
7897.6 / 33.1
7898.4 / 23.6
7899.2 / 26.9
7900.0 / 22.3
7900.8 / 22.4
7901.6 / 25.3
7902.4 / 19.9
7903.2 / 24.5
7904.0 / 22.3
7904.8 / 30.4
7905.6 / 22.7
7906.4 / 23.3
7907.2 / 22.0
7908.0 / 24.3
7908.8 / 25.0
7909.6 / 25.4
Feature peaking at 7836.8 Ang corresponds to [S II]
